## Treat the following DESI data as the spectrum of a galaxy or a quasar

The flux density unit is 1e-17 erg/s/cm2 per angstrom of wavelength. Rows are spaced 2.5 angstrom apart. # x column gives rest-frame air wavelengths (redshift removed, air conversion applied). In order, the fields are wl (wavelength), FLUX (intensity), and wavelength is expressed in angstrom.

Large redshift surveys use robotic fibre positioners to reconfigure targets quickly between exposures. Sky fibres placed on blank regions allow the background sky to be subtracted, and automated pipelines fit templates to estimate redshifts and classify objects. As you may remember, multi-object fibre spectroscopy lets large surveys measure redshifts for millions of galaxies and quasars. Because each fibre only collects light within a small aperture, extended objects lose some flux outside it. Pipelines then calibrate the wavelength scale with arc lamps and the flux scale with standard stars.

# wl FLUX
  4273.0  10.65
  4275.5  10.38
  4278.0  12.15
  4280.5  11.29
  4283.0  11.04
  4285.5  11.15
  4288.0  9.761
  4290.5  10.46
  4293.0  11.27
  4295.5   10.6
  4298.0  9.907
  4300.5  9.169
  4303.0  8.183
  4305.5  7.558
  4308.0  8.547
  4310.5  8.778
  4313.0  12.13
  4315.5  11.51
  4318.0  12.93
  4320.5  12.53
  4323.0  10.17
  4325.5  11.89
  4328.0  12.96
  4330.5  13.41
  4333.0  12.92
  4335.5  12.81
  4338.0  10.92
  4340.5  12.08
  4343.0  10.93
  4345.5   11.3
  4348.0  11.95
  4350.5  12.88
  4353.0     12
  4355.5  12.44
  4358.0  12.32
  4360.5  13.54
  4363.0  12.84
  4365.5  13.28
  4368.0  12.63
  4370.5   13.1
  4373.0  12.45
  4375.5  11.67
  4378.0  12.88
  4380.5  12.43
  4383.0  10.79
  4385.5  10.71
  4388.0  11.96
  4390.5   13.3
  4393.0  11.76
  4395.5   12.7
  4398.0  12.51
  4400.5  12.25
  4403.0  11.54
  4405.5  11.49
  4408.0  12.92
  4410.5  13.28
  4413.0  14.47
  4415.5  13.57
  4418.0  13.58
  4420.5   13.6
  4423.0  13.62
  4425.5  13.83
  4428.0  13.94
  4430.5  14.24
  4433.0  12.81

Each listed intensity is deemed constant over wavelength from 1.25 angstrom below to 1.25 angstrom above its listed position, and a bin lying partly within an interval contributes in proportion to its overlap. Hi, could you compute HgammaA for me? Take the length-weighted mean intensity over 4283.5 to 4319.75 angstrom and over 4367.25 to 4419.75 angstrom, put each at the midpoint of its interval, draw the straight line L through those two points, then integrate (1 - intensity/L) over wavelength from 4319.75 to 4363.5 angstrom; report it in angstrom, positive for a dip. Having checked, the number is -3.97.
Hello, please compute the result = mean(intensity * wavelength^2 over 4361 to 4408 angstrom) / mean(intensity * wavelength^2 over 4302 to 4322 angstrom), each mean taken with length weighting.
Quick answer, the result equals 1.23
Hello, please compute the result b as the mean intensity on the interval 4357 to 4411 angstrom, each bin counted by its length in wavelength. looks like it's 12.4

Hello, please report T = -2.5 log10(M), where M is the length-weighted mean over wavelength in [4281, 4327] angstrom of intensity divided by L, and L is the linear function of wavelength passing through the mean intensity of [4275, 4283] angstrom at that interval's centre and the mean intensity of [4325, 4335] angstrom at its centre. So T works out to 0.16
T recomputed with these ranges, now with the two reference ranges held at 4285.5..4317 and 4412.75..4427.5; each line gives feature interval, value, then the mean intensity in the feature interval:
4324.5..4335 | -0.18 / 12.8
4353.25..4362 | -0.09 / 12.7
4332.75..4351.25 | -0.06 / 11.9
